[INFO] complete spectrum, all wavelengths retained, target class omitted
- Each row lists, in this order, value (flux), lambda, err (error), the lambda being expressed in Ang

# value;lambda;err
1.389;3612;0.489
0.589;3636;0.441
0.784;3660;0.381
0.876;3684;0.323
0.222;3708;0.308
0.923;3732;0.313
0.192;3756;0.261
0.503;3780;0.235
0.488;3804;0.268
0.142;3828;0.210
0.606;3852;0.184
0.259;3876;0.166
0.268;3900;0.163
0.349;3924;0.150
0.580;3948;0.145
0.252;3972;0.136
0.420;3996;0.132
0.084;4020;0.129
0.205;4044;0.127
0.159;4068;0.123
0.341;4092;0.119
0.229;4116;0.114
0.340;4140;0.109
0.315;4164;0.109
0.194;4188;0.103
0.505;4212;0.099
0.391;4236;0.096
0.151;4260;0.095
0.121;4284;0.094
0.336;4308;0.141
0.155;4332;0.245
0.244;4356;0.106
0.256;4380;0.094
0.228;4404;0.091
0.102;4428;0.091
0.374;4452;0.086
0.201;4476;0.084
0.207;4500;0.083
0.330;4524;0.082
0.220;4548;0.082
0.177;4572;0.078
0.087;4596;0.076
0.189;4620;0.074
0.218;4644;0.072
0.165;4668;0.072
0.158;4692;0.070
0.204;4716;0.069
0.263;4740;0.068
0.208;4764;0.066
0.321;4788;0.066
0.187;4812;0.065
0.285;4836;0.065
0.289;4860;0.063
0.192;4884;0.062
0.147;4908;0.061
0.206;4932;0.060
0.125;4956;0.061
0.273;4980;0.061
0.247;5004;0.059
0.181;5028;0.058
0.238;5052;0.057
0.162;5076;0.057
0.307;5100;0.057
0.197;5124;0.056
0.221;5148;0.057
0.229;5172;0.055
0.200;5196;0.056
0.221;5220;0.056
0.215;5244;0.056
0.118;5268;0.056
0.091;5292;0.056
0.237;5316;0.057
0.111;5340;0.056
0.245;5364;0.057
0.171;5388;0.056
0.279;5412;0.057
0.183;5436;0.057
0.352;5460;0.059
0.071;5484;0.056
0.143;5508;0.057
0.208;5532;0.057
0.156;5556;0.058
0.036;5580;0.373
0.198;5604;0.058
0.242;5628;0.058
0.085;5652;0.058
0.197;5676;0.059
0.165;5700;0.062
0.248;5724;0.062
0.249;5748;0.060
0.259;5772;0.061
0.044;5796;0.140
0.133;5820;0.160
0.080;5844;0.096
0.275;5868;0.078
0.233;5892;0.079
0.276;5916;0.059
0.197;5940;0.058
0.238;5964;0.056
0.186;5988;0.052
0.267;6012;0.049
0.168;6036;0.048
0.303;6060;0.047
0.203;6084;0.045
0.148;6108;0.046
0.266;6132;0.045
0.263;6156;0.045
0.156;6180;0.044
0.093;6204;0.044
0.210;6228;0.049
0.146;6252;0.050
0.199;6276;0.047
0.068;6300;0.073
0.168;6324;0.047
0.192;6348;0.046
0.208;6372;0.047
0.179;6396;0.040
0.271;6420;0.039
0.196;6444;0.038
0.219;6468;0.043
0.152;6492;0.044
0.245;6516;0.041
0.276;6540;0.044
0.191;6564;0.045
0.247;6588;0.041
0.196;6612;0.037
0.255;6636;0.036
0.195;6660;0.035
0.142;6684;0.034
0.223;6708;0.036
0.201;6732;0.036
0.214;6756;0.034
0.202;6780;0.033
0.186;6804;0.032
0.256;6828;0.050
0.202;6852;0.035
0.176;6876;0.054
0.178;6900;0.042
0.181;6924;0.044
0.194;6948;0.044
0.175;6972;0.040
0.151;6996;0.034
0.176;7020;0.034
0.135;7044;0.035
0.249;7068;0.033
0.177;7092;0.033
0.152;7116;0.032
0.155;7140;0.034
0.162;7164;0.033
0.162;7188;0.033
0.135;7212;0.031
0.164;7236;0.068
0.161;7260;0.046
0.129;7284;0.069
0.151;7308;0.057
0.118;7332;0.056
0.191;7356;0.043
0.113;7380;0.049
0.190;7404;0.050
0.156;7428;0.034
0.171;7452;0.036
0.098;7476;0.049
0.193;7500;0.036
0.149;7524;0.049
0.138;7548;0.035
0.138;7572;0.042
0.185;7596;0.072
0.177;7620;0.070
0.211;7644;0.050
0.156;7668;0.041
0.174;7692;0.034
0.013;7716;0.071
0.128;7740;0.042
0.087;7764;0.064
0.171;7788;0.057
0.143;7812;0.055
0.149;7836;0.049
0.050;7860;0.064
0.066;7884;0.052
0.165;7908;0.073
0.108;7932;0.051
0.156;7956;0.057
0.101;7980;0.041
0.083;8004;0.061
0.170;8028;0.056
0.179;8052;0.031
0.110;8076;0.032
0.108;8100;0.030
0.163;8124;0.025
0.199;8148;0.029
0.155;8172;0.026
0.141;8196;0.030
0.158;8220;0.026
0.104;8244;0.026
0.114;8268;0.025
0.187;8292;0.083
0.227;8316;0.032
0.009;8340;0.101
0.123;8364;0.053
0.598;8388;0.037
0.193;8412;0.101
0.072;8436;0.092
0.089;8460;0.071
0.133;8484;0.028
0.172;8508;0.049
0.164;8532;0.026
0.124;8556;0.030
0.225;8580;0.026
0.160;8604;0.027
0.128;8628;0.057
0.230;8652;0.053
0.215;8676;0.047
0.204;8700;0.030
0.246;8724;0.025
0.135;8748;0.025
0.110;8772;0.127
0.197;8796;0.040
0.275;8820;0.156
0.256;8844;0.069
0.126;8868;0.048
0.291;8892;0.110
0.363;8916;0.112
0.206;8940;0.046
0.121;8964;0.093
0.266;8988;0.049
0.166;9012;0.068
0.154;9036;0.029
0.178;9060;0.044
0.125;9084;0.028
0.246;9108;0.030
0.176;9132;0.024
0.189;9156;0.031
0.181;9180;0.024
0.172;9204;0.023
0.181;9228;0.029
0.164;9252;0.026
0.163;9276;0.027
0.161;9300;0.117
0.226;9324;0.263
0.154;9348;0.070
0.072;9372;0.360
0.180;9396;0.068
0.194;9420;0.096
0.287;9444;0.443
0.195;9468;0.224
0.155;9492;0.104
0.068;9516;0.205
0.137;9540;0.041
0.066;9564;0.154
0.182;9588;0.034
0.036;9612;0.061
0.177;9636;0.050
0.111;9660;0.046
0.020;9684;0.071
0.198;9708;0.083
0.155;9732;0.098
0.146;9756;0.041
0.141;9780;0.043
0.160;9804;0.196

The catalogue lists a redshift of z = 1.252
